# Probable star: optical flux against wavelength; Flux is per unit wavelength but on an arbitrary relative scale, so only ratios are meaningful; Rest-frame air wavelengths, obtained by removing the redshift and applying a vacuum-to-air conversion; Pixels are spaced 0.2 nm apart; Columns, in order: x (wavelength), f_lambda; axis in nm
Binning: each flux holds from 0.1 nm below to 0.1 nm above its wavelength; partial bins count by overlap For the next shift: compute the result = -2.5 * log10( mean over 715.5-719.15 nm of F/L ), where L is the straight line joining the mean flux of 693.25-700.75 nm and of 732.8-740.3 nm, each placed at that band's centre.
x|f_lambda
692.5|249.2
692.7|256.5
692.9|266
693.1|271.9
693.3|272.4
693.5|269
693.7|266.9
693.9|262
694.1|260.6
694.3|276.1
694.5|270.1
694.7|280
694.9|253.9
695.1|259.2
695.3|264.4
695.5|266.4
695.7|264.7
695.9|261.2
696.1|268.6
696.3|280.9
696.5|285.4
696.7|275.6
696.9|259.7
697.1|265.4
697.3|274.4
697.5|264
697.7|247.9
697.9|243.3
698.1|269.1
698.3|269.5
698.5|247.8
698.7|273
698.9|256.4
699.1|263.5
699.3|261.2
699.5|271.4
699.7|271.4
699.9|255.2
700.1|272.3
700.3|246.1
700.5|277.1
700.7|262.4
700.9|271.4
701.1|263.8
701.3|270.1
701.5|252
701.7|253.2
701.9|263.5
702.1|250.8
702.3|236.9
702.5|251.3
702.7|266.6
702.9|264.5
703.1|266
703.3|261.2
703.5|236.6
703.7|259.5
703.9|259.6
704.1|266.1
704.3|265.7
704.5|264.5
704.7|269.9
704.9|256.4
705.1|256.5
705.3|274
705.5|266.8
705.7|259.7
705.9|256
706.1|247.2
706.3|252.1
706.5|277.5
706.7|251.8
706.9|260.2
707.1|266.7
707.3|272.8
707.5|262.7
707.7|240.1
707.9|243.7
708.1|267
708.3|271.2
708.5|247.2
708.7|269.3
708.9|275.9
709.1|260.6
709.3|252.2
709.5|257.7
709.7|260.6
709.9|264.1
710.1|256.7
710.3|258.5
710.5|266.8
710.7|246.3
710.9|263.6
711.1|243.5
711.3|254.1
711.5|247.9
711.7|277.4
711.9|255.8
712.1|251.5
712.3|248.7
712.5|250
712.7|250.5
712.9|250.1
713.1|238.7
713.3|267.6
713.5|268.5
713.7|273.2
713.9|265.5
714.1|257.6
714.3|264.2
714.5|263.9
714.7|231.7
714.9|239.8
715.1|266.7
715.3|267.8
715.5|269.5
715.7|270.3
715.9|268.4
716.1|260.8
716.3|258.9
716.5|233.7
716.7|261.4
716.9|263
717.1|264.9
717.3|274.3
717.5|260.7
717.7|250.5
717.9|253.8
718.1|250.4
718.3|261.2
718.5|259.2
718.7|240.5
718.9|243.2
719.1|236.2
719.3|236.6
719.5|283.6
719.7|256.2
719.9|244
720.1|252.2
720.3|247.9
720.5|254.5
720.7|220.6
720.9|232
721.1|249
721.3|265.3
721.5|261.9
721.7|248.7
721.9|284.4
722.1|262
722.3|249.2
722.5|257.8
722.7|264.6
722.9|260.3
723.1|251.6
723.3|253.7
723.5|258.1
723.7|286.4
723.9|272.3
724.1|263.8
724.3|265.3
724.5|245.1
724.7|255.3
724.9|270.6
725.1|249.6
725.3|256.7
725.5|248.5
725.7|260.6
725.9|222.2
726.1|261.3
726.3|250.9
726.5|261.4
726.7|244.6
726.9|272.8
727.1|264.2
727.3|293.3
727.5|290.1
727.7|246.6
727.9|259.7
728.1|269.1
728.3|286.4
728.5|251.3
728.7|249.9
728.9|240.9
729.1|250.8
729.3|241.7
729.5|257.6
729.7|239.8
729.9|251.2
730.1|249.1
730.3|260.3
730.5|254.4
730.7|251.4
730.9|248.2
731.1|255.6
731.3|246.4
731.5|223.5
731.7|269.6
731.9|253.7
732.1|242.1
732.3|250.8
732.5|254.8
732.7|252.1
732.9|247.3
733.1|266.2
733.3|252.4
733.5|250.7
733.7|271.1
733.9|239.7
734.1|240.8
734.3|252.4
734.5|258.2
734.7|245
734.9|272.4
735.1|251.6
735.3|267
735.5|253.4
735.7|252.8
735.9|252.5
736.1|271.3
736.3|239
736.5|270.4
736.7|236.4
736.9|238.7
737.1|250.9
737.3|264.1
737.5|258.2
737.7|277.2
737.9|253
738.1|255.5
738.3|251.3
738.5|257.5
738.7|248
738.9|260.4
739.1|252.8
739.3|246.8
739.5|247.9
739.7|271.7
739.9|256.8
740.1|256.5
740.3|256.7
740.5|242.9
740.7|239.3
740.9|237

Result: 0.01 mag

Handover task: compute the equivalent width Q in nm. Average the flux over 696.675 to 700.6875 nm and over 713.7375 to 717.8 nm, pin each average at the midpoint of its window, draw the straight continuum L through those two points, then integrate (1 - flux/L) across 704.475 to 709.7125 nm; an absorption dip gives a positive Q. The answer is 0.02 nm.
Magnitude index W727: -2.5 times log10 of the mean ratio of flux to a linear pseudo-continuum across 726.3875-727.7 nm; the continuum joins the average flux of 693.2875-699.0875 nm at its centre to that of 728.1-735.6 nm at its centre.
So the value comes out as -0.060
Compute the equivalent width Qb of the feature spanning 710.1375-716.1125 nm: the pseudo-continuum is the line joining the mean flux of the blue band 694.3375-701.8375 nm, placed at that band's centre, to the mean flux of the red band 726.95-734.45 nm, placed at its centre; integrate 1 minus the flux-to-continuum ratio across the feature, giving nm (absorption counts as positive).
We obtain 0.05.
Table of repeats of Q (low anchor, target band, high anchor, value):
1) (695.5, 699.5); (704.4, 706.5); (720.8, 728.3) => 0.02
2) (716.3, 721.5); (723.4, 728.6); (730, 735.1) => -0.20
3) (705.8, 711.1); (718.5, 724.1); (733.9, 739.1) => 0.05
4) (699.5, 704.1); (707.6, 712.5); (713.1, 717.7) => 0.06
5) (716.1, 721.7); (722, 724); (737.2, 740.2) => -0.06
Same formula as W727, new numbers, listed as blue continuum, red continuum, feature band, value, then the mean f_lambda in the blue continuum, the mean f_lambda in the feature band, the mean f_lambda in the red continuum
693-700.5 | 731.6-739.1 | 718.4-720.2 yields 0.04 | 266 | 250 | 255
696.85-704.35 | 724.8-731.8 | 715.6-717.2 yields -0.01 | 261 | 260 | 256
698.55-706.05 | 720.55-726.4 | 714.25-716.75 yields 0.00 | 261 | 258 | 256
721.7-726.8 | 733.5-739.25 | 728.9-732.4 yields 0.03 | 258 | 250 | 255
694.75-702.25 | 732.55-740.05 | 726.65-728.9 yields -0.04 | 264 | 266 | 255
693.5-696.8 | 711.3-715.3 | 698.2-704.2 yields 0.02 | 269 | 261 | 257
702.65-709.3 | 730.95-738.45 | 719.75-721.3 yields 0.05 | 261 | 245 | 254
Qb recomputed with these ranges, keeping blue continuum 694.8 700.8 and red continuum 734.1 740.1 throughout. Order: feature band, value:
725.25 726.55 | 0.03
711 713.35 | 0.08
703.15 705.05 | 0.02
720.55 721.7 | 0.06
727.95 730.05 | 0.03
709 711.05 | 0.03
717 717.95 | 0.00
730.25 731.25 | 0.01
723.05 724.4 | -0.03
